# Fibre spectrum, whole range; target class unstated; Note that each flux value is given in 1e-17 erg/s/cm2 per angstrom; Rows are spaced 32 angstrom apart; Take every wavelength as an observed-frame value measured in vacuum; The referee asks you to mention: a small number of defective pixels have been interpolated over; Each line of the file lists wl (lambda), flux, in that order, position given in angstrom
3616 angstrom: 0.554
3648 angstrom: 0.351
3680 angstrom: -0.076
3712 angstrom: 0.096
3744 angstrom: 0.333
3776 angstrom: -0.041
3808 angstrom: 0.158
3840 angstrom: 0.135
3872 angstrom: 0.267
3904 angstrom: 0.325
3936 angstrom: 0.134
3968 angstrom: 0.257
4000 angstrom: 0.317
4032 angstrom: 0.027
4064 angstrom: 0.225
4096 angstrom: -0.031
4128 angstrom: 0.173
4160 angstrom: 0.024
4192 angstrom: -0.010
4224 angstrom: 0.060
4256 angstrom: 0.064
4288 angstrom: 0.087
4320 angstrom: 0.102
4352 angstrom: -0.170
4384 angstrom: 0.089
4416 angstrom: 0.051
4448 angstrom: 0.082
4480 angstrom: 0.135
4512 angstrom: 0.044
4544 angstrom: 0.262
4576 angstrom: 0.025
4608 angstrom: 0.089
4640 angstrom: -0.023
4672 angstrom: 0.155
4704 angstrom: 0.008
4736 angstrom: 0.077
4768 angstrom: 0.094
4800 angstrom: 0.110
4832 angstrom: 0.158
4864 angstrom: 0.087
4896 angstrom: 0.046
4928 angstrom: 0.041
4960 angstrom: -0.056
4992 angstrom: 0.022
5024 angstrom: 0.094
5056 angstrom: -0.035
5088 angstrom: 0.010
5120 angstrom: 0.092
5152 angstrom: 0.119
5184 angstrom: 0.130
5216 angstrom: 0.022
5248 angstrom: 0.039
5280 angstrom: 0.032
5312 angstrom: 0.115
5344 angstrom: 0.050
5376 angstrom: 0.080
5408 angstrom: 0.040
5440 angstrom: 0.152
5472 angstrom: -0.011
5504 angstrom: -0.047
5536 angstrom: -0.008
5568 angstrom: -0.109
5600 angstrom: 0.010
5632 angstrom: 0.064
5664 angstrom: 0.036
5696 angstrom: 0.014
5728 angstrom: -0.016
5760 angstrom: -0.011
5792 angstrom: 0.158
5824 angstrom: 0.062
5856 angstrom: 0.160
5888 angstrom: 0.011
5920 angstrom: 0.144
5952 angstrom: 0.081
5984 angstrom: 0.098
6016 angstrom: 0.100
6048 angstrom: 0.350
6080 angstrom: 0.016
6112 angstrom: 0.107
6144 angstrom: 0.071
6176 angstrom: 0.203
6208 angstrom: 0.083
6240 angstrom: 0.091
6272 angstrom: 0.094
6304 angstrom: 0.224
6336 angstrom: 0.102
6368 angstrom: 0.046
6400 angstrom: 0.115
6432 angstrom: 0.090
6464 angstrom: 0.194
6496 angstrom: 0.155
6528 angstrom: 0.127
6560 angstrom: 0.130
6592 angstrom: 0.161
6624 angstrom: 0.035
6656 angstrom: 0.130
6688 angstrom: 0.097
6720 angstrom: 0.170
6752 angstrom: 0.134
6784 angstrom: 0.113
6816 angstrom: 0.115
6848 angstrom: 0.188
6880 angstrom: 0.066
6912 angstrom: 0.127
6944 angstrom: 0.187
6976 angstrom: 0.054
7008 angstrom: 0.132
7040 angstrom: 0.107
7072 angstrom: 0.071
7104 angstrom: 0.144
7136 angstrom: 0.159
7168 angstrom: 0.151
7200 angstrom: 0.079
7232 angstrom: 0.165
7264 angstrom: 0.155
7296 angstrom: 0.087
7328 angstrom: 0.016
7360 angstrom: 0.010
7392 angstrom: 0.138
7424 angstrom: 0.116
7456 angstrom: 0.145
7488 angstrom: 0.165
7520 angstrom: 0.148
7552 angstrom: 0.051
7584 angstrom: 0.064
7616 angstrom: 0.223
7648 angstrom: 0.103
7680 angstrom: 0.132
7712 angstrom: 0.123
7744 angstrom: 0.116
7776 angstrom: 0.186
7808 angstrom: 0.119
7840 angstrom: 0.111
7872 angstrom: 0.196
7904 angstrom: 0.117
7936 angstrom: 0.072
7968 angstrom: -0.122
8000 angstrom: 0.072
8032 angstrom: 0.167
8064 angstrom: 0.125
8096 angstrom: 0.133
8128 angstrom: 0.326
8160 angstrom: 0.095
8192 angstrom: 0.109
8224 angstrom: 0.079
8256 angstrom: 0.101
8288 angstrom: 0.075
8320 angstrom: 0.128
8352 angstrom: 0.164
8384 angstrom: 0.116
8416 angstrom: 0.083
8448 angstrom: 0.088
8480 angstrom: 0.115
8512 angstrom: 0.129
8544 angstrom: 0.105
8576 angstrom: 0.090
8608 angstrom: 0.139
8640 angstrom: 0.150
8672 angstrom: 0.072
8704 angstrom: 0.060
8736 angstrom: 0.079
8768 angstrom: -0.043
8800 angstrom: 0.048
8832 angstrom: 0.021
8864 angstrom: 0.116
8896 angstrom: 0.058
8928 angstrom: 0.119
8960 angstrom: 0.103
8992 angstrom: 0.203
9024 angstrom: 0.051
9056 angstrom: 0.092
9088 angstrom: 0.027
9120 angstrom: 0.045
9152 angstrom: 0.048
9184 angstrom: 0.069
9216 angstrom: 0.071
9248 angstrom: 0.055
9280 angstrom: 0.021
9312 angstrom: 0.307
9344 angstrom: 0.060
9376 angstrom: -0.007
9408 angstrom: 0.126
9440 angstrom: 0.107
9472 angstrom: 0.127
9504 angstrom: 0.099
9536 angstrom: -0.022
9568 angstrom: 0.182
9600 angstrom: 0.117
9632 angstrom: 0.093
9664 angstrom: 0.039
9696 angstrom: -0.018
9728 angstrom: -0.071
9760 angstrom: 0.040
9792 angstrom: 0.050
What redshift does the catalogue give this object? 0.62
